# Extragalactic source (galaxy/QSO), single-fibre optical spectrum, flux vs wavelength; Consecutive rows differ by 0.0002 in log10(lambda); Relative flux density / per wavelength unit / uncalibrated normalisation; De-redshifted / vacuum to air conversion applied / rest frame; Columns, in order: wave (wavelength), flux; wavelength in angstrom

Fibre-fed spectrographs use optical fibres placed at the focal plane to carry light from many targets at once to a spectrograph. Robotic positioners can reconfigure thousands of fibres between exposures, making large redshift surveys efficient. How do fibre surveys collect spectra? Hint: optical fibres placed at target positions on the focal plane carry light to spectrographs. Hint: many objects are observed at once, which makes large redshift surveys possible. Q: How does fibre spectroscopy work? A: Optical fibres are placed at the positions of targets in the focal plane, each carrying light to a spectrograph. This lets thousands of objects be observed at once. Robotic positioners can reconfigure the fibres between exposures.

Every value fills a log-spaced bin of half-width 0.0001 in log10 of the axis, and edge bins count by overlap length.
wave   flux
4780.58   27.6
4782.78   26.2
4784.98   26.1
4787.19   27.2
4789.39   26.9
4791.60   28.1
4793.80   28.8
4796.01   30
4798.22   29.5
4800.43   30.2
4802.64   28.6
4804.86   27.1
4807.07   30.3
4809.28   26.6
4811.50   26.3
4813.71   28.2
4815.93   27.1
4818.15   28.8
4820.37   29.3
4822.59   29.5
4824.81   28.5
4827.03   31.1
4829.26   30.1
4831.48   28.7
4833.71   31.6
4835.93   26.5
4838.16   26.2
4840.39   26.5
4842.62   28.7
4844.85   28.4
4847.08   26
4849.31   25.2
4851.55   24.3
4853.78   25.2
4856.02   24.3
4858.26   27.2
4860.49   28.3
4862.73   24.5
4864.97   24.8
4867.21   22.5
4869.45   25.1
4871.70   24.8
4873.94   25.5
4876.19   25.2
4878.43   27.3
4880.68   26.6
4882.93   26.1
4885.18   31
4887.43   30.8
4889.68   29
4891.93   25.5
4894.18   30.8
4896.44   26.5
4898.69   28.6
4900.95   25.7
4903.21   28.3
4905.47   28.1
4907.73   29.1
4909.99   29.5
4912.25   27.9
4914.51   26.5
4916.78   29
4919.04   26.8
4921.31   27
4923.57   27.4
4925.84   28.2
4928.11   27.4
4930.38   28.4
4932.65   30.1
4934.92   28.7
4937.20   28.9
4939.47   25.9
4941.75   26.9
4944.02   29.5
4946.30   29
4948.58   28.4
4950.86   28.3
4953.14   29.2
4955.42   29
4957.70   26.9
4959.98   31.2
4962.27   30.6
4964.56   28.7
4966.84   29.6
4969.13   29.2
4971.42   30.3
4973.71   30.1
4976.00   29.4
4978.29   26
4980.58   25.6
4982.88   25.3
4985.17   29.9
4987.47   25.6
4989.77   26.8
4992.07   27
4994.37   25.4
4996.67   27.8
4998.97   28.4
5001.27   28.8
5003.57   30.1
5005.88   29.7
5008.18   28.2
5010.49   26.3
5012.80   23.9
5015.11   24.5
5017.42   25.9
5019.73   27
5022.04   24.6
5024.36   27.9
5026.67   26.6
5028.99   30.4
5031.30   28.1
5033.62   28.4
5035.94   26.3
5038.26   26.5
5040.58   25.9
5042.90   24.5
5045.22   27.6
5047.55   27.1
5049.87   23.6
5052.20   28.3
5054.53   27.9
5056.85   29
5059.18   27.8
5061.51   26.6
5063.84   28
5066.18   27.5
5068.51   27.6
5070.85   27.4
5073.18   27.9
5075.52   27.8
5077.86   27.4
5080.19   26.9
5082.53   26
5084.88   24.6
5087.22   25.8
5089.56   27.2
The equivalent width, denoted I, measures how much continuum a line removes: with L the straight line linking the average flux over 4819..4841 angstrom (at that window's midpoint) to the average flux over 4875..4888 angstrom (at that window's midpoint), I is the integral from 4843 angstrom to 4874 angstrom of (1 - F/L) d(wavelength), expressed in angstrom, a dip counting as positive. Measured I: 3.0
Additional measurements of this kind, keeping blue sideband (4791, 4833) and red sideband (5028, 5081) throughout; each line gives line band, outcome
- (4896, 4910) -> 0.2 angstrom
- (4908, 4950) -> 0.0 angstrom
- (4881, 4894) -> -0.1 angstrom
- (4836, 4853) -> 1.3 angstrom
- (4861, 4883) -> 2.4 angstrom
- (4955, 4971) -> -0.9 angstrom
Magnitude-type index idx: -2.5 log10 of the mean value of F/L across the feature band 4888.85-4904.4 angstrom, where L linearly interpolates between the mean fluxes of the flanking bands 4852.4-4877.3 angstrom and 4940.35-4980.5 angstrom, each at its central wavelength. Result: -0.05 mag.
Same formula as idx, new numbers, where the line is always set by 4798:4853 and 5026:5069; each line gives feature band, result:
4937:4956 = -0.03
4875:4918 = -0.01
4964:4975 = -0.08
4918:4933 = 0.00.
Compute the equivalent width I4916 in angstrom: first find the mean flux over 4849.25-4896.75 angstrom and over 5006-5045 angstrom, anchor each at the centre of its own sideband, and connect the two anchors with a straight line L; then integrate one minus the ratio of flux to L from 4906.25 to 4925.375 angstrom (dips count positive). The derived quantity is -1.0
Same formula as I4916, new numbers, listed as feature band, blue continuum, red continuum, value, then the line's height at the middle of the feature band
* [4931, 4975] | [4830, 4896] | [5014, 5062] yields -3.5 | 26.8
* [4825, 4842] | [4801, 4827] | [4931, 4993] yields -0.2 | 28.4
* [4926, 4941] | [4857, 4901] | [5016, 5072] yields -0.7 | 26.9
